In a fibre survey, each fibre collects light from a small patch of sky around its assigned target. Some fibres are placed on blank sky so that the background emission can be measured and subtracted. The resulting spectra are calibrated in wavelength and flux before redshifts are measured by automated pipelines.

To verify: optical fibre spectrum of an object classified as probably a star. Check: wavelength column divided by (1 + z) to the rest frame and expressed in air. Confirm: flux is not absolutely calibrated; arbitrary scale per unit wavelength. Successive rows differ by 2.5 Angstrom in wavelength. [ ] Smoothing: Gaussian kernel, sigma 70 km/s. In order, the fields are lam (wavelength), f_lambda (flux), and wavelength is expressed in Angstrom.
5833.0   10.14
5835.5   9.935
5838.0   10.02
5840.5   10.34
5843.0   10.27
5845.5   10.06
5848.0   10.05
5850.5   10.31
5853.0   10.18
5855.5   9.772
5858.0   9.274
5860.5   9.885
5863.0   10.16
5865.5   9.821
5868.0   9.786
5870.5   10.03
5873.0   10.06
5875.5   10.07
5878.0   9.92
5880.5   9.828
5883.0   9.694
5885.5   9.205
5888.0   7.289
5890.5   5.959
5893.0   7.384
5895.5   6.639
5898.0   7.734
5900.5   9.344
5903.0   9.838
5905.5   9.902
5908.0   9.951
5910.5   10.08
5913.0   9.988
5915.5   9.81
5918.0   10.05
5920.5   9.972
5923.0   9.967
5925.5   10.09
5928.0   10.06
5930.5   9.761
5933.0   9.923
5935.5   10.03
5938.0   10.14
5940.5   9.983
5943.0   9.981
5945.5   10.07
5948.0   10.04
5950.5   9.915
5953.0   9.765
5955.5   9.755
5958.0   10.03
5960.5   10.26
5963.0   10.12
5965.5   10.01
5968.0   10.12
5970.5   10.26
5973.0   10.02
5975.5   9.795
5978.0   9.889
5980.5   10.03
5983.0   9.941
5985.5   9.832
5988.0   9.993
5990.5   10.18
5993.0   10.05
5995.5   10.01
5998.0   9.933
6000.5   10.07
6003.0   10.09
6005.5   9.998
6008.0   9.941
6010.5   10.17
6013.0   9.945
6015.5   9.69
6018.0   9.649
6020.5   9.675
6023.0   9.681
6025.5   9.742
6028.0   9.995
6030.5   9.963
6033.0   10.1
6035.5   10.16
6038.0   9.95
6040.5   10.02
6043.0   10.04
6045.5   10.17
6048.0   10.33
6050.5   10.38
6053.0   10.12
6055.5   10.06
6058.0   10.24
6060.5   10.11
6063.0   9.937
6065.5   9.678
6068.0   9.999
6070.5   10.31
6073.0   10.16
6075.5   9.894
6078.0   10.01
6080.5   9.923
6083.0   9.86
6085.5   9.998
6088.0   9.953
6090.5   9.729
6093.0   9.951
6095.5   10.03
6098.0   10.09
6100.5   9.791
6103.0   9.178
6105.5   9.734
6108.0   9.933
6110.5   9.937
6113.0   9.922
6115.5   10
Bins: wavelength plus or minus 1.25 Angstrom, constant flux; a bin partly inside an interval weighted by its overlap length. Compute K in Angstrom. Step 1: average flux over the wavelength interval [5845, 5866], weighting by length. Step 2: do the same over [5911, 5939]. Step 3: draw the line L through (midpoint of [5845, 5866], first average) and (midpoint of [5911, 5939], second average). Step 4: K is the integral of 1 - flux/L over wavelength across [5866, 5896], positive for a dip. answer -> 3.2 Angstrom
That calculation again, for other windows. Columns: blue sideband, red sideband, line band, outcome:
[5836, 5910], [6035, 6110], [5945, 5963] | -0.6 Angstrom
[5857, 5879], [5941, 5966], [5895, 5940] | 1.2 Angstrom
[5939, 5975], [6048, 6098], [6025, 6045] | 0.0 Angstrom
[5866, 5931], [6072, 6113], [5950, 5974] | -1.3 Angstrom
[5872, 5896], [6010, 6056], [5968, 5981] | -0.8 Angstrom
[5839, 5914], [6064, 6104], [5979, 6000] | -0.7 Angstrom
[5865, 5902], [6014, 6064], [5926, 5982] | -3.8 Angstrom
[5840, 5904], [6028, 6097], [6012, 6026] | 0.2 Angstrom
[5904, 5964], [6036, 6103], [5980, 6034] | 0.3 Angstrom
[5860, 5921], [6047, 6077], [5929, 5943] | -0.7 Angstrom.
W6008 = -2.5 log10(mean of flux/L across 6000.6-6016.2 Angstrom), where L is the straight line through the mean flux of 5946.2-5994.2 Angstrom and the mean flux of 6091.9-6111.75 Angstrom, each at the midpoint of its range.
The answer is 0.00 mag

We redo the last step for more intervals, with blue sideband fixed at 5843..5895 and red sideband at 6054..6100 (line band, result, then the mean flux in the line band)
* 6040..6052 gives -0.03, 10.2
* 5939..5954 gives -0.04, 9.97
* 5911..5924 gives -0.05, 9.96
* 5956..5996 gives -0.03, 10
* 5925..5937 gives -0.04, 9.97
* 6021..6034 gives 0.00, 9.88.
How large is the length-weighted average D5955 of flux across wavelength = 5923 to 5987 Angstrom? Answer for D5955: 9.99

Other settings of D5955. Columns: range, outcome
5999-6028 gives 9.88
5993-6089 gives 10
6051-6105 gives 9.96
